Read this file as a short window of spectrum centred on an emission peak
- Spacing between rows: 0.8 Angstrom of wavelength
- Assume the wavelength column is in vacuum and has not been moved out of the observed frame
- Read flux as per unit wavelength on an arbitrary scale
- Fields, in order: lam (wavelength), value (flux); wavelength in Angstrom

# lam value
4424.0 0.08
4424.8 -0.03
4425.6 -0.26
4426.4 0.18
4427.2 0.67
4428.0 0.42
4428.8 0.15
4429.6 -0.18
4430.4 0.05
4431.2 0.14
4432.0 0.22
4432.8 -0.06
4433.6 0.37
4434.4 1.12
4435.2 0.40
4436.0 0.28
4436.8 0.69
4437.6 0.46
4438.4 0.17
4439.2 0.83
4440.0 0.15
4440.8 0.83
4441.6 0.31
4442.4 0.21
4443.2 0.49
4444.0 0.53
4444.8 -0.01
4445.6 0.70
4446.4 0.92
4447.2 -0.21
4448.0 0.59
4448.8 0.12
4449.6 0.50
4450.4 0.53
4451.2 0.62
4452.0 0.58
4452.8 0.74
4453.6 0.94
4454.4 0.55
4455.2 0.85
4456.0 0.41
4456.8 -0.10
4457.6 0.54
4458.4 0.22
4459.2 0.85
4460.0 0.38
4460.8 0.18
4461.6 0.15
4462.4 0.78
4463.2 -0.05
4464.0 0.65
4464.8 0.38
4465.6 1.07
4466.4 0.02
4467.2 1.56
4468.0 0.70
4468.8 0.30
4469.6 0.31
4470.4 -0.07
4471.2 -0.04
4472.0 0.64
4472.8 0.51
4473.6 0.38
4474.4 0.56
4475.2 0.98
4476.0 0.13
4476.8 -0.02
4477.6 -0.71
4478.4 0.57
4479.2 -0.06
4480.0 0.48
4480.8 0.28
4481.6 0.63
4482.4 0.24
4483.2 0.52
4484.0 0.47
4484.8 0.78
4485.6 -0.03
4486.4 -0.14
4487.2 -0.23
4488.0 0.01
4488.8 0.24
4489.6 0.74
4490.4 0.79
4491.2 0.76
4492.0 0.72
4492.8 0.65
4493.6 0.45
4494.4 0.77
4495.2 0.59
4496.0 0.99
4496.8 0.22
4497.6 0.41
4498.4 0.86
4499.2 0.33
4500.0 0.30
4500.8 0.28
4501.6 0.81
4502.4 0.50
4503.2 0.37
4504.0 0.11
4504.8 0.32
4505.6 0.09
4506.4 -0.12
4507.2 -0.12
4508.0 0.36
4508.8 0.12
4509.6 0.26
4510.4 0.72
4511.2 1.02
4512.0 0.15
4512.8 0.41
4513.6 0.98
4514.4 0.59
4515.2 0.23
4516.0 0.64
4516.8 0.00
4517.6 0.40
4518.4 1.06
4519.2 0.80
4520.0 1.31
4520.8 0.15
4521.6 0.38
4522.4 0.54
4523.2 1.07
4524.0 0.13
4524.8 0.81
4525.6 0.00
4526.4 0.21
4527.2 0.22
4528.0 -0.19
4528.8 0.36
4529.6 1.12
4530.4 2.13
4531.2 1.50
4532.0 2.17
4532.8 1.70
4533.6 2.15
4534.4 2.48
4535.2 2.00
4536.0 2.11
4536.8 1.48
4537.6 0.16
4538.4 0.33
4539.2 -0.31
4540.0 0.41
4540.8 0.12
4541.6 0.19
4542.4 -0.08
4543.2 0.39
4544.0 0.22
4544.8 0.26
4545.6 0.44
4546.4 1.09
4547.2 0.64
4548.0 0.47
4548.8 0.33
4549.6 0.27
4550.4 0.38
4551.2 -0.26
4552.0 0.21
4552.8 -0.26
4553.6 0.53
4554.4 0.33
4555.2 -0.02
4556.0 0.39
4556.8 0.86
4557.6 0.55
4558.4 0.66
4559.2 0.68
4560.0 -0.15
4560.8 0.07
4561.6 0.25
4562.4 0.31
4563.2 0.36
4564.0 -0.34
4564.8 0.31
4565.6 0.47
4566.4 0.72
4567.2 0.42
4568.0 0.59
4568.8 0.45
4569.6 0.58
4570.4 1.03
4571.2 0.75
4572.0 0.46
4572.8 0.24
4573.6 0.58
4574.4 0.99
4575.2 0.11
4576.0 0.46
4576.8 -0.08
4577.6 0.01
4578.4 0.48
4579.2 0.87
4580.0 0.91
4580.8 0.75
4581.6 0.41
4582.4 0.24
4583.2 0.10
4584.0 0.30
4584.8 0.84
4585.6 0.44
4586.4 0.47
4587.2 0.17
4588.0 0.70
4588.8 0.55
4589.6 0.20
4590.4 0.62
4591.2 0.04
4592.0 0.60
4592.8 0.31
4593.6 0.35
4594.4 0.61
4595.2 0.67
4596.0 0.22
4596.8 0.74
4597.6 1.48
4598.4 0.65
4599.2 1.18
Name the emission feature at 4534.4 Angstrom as [O II] 3727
